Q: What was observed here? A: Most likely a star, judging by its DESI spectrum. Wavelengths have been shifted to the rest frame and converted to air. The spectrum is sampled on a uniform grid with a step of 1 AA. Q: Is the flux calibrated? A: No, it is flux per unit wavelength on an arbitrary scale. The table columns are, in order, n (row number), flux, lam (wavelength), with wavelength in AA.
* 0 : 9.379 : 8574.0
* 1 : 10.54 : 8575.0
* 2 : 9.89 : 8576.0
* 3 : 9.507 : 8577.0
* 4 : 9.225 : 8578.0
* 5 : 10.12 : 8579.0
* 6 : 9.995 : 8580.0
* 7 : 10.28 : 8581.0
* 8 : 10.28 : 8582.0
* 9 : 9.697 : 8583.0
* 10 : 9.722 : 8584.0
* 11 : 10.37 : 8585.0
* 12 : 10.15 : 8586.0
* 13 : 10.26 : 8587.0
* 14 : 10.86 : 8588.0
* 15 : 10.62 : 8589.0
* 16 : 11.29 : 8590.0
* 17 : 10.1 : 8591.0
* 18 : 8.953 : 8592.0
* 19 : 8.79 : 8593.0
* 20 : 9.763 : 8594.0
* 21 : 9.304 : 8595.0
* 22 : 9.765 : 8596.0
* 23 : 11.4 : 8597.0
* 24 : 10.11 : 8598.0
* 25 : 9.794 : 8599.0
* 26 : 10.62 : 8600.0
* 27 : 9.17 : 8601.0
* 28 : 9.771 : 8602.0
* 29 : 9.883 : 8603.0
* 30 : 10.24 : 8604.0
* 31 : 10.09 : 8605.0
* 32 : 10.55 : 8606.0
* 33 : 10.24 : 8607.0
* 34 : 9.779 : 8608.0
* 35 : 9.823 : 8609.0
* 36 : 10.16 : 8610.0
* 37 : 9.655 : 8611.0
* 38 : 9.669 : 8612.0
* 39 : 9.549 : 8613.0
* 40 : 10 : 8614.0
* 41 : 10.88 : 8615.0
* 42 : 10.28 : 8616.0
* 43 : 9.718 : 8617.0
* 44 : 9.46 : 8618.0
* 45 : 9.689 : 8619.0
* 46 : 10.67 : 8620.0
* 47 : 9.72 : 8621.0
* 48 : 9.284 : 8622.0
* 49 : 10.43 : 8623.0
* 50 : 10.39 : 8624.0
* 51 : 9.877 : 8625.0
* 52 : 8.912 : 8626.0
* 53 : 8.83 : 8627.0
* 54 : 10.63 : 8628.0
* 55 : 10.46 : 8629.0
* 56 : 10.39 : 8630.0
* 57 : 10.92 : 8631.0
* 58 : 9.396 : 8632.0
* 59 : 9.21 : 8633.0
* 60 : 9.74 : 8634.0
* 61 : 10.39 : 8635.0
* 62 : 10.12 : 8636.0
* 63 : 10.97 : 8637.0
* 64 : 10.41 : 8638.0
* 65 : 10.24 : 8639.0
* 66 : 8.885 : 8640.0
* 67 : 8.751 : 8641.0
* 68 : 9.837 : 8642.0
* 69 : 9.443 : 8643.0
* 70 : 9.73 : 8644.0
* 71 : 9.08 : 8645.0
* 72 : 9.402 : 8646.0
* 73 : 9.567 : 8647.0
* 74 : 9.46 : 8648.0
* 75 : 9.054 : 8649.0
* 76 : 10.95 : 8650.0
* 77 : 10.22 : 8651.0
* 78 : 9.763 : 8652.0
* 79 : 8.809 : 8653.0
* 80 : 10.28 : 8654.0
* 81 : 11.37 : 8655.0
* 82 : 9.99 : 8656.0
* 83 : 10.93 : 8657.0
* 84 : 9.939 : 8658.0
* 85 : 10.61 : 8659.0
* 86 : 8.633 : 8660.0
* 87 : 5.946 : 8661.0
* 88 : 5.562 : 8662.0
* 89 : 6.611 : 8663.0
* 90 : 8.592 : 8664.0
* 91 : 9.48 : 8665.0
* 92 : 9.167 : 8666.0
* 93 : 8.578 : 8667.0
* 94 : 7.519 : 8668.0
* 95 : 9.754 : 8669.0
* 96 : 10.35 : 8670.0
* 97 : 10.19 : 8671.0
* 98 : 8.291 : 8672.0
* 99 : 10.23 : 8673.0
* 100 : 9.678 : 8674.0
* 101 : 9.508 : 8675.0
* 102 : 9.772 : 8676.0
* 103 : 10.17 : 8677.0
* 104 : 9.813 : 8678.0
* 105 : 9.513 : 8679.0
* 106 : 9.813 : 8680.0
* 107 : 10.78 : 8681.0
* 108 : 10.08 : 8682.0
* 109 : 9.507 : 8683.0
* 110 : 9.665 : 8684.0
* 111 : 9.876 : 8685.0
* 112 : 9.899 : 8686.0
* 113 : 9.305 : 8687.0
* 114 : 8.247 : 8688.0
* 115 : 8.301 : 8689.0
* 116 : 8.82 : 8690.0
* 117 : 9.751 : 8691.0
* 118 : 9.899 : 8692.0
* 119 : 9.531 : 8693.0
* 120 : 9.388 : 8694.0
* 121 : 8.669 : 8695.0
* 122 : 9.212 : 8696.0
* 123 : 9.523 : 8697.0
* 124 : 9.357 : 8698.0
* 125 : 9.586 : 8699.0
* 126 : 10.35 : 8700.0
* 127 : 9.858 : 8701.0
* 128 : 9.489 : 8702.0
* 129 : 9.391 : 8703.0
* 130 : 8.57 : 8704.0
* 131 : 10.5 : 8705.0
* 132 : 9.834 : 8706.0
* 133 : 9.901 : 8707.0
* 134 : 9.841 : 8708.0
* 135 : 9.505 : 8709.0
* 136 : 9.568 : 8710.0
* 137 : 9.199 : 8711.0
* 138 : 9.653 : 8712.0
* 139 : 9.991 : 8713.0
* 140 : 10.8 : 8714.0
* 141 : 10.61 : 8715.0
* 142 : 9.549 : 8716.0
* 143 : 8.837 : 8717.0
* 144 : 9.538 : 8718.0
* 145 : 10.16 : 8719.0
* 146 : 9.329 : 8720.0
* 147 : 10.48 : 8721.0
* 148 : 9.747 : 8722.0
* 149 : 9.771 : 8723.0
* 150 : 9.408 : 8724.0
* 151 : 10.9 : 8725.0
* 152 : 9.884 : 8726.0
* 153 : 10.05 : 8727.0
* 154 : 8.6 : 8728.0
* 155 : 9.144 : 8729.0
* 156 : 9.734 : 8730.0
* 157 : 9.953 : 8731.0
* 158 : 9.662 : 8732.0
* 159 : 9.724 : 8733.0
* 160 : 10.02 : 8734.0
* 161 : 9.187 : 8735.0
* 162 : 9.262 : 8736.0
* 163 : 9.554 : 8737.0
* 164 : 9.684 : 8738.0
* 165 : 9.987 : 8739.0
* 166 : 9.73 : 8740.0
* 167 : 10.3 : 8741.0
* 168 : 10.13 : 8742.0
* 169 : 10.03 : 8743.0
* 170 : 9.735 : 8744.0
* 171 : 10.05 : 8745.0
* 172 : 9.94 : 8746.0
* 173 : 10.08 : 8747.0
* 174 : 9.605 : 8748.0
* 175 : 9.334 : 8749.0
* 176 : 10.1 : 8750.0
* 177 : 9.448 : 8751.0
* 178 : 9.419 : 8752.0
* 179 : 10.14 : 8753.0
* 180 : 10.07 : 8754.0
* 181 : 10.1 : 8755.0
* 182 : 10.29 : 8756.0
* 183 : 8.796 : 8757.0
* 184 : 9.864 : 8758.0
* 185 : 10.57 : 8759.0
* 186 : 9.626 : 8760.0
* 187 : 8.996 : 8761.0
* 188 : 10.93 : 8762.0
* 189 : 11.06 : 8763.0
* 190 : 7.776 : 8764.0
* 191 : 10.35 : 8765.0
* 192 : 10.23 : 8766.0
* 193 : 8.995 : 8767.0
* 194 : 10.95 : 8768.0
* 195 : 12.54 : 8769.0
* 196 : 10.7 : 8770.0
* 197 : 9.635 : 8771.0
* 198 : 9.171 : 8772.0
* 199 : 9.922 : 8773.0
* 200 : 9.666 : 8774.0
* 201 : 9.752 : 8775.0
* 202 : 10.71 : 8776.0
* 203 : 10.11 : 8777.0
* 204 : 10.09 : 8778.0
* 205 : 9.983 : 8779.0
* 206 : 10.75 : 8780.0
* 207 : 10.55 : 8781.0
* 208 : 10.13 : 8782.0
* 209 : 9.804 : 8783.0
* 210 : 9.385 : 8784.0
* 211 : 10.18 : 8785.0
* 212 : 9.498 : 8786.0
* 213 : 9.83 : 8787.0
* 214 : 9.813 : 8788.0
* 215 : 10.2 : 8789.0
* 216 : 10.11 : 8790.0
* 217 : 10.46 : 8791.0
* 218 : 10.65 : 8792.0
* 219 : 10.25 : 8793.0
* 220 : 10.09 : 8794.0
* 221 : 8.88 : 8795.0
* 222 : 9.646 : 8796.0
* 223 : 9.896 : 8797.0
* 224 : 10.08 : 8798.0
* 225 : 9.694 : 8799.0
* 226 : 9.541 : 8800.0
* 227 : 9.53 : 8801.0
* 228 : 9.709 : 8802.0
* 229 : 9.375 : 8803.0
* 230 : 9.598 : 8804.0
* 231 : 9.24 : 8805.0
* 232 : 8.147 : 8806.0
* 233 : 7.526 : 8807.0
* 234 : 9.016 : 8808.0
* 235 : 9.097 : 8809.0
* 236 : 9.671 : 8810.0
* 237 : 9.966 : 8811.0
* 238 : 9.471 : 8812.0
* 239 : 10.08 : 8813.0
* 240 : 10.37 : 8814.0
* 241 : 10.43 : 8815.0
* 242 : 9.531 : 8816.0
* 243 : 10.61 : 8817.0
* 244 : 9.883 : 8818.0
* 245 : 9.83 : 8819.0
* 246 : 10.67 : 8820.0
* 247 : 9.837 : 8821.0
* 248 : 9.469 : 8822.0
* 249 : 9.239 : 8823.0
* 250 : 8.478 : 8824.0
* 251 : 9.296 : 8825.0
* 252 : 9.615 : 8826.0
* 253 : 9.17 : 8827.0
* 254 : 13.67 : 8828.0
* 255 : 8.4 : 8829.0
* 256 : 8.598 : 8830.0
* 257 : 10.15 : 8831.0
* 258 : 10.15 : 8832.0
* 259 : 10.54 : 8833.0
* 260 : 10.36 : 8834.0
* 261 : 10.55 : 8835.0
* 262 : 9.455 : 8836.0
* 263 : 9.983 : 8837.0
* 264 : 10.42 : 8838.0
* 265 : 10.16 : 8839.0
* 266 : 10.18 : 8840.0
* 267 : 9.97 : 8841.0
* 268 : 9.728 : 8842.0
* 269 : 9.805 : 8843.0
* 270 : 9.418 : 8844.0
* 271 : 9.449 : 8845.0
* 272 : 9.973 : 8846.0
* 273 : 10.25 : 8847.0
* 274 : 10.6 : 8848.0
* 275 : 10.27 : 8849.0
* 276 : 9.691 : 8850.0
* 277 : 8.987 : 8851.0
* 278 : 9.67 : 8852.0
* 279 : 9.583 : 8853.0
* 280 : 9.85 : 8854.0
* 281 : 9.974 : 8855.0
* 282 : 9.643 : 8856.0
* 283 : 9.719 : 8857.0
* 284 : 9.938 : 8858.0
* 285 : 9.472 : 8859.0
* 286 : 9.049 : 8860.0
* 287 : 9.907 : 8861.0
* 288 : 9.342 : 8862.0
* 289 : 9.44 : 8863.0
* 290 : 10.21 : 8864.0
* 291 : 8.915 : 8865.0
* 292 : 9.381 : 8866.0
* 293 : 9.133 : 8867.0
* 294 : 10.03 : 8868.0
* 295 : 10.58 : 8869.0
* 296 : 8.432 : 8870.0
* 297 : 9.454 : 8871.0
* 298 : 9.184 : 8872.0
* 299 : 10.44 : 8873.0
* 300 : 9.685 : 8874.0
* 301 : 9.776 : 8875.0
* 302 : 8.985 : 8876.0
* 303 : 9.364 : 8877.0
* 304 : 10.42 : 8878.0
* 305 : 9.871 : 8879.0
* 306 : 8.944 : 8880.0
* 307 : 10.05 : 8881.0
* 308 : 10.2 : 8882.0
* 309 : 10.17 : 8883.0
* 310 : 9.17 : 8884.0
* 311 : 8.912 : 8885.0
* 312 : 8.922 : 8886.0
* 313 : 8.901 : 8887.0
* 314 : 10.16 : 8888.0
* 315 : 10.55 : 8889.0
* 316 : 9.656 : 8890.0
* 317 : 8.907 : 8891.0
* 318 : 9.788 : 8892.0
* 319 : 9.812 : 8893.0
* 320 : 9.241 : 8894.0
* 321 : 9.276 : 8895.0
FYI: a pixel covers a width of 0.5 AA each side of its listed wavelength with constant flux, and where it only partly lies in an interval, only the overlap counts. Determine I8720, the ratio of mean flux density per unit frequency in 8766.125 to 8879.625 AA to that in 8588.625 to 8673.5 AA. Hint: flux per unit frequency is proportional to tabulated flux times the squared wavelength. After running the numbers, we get 1.1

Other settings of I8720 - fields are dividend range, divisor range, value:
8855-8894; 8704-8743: 1.02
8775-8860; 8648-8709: 1.07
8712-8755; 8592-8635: 1.02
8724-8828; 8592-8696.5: 1.05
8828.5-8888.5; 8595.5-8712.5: 1.05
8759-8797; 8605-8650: 1.05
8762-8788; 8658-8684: 1.13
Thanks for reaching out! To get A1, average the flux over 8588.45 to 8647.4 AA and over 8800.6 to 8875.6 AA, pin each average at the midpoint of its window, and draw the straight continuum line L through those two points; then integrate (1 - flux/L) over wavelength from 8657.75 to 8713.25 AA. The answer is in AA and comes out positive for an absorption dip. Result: 2.9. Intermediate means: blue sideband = 9.91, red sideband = 9.71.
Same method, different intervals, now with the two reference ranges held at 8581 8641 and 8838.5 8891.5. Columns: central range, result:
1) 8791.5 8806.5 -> 0.2 AA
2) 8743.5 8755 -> 0.0 AA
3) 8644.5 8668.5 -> 1.9 AA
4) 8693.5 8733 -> 0.7 AA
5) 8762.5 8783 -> -0.7 AA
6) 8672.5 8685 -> 0.0 AA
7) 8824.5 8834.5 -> -0.3 AA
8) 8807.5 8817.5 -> -0.1 AA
